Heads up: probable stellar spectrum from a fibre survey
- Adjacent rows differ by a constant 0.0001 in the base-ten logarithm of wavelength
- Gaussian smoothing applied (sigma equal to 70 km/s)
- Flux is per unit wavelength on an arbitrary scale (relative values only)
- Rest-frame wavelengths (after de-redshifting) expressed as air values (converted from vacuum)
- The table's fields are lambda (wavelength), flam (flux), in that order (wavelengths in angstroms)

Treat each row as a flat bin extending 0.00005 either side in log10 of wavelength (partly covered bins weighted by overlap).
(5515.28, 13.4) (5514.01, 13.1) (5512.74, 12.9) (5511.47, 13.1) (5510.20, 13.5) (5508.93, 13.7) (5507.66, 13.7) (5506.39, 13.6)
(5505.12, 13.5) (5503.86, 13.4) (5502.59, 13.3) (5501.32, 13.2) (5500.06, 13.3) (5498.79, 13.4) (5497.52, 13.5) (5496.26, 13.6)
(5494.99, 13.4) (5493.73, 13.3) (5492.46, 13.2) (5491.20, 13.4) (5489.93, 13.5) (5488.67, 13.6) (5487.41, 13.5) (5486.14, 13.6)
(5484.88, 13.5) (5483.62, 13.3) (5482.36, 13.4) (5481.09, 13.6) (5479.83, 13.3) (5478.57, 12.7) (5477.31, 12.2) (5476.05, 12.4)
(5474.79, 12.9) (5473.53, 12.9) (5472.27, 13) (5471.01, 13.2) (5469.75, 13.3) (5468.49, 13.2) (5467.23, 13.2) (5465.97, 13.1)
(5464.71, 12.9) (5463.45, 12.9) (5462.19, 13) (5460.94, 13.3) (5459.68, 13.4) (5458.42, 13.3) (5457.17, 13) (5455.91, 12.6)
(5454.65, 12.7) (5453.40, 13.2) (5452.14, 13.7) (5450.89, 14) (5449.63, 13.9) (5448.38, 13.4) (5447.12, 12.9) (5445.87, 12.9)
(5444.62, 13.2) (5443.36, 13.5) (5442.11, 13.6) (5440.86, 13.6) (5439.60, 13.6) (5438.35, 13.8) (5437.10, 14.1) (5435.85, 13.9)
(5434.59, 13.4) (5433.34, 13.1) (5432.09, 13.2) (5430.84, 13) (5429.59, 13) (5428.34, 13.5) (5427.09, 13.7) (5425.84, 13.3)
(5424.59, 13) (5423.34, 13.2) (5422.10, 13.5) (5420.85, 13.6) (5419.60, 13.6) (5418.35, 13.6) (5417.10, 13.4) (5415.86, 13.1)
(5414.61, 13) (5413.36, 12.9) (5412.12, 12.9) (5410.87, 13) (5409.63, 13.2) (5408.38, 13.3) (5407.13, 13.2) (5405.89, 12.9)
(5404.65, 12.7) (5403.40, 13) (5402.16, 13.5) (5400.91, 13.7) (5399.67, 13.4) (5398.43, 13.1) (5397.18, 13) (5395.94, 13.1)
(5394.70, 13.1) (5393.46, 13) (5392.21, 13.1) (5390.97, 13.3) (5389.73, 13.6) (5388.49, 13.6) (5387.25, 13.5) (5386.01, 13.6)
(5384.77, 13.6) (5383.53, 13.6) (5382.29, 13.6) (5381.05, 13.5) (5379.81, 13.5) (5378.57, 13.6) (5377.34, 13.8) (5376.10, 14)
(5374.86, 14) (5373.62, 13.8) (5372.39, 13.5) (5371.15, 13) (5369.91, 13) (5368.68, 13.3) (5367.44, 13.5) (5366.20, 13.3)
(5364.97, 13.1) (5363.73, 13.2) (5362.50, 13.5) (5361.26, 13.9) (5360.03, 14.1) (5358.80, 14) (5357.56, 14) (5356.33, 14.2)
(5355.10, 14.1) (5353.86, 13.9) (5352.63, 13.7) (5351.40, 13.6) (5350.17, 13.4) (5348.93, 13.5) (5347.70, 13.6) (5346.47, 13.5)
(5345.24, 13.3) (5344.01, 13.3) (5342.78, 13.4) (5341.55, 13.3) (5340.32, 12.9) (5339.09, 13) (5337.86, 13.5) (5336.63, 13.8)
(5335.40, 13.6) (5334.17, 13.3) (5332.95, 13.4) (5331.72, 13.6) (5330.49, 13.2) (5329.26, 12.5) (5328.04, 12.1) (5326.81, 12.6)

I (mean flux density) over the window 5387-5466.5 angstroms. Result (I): 13.3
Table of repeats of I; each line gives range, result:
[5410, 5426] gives 13.2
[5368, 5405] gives 13.4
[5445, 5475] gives 13.2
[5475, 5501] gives 13.3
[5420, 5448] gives 13.4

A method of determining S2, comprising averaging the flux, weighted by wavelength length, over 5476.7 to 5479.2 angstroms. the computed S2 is 12.5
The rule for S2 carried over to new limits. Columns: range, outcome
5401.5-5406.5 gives 13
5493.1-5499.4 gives 13.4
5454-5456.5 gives 12.7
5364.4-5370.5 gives 13.2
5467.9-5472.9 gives 13.2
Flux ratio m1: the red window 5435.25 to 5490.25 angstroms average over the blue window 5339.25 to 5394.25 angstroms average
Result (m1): 1.0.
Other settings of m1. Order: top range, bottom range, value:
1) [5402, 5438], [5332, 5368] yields 0.98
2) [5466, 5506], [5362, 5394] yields 0.98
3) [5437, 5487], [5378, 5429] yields 0.99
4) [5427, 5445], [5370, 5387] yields 0.99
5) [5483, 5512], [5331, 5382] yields 0.99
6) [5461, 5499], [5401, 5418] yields 1.01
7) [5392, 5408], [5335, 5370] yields 0.97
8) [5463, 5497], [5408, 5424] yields 1.00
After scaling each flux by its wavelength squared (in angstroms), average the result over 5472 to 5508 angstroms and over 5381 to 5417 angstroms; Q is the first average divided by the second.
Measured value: 1.04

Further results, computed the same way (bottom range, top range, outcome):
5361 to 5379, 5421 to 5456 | 1.02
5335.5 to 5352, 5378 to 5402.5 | 1.02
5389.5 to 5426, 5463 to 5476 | 1.01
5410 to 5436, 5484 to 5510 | 1.04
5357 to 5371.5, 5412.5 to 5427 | 1.01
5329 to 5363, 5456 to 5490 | 1.02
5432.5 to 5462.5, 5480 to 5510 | 1.02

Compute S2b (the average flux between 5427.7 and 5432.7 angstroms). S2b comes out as 13.2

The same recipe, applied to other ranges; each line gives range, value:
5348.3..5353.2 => 13.5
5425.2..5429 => 13.5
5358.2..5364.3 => 13.8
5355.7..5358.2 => 14.1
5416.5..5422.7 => 13.5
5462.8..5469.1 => 13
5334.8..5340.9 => 13.4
